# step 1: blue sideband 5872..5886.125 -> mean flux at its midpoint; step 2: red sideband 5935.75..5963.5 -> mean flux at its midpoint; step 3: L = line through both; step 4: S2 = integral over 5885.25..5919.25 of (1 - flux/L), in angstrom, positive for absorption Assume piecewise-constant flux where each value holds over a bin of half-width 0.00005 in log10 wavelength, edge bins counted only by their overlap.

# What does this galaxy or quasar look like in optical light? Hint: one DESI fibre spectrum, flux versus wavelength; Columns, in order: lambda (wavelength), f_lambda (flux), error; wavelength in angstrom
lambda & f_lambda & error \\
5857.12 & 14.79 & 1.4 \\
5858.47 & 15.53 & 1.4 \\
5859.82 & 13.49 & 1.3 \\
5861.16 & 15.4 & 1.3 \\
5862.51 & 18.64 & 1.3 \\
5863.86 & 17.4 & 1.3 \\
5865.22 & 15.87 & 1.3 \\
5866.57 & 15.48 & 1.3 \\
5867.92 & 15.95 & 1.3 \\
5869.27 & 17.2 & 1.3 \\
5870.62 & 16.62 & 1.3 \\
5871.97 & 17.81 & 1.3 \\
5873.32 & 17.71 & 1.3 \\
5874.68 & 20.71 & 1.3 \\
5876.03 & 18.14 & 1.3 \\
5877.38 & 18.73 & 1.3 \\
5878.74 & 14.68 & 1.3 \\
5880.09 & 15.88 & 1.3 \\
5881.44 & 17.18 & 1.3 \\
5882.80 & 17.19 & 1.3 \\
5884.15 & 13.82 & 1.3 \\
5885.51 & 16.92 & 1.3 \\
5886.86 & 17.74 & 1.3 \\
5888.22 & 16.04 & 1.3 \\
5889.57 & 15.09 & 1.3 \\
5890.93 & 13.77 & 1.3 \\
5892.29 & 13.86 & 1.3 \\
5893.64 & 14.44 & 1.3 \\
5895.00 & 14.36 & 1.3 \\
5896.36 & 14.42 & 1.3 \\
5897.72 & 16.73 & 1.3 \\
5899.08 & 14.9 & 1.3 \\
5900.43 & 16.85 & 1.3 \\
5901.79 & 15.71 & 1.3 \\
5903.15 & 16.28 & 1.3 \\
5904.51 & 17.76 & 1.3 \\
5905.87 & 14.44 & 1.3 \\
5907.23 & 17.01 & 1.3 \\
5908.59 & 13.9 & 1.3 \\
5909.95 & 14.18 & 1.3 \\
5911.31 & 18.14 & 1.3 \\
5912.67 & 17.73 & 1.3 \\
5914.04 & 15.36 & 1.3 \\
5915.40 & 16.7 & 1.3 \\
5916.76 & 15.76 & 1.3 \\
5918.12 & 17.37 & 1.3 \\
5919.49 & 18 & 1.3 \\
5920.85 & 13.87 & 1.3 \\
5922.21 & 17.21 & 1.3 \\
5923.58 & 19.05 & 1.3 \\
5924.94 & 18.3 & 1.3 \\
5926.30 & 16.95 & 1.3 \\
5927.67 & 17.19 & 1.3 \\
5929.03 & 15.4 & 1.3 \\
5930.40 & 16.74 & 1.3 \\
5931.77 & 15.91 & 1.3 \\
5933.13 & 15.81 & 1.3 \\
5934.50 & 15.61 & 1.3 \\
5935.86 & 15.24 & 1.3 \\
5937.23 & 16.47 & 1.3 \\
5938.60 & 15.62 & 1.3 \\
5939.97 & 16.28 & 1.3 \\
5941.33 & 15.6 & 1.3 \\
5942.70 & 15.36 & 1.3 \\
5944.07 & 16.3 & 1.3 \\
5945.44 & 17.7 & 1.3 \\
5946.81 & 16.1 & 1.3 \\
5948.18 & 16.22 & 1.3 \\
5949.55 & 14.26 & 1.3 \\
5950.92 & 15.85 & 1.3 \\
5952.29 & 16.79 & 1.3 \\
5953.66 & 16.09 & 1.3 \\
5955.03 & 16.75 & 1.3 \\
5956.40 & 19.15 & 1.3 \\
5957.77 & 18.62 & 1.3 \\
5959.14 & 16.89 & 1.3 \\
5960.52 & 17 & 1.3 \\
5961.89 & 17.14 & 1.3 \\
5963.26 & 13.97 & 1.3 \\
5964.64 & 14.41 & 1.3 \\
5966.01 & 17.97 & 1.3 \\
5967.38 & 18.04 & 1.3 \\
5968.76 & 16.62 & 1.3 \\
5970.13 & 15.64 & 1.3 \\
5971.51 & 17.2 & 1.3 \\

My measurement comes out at 2.12 angstrom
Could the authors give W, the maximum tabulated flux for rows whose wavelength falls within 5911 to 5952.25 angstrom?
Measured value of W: 19.05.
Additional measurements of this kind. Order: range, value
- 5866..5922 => 20.71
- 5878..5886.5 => 17.19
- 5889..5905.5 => 17.76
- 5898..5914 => 18.14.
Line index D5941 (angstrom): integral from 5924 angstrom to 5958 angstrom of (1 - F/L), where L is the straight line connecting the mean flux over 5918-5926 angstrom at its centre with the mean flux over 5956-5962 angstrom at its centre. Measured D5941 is 2.2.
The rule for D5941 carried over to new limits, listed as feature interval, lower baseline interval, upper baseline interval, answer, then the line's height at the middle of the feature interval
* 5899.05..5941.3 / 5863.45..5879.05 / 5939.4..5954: 0.36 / 16.5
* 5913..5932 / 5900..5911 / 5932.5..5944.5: -1.12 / 15.8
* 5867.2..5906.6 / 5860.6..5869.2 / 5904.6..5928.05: 0.70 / 16.5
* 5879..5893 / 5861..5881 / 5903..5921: 0.91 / 16.8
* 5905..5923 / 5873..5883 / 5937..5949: 0.64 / 16.8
